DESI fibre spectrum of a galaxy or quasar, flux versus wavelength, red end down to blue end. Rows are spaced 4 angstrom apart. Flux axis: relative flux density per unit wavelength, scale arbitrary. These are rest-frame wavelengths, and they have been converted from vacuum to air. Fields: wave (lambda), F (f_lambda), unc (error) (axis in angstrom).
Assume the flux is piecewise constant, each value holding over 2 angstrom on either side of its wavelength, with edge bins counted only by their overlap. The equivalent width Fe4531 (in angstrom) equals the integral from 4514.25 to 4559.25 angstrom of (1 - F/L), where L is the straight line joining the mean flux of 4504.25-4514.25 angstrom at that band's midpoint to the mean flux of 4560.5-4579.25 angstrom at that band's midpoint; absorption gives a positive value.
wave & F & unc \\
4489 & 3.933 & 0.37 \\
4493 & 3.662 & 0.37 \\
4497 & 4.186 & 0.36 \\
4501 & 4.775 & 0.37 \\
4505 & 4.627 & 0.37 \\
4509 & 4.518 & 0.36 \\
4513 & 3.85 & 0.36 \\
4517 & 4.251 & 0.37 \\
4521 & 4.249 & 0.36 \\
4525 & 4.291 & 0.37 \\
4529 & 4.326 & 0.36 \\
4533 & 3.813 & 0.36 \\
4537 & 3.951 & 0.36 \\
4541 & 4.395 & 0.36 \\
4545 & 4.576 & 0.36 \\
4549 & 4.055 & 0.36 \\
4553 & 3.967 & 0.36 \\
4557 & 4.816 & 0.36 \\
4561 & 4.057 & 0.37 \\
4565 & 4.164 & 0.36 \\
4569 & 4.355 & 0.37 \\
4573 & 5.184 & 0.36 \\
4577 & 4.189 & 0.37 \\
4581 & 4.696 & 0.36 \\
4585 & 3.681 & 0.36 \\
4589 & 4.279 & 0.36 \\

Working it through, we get 1.39 angstrom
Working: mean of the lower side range 4.33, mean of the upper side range 4.42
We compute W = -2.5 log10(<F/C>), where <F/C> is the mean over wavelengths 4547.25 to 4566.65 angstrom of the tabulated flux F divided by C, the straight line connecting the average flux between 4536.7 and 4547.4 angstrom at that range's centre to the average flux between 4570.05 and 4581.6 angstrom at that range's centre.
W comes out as 0.07 mag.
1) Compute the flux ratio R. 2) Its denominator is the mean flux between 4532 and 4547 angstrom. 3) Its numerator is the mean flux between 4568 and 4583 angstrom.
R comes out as 1.10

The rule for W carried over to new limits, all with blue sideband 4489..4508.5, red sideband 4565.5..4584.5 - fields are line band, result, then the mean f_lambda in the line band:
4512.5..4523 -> 0.05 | 4.15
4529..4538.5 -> 0.11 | 3.97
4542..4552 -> 0.03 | 4.29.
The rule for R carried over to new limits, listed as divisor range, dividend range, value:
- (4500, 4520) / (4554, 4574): 1.02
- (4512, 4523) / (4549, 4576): 1.06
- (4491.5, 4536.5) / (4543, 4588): 1.03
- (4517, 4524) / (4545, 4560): 1.01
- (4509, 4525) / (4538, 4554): 1.01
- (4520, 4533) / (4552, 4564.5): 1.02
